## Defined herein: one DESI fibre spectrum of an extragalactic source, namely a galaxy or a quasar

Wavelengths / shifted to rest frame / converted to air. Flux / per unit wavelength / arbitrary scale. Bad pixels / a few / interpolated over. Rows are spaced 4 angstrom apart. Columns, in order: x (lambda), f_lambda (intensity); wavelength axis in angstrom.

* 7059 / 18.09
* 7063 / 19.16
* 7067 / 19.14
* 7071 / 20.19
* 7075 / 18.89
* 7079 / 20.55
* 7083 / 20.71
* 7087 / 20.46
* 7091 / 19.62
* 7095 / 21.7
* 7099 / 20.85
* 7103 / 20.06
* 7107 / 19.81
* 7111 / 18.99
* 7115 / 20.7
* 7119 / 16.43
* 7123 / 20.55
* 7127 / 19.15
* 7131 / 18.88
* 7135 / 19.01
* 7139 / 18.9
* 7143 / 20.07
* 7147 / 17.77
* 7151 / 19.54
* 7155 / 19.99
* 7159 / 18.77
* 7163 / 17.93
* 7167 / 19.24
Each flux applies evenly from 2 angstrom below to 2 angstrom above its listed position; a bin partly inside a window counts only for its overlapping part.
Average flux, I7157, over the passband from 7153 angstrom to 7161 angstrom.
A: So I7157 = 19.4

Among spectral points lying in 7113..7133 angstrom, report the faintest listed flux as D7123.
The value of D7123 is 16.43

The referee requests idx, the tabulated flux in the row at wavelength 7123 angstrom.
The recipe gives 20.55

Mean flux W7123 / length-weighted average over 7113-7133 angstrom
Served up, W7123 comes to 19.1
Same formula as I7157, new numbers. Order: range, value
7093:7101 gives 21.3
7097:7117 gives 20.1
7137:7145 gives 19.5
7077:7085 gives 20.6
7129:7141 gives 18.9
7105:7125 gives 19.3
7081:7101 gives 20.7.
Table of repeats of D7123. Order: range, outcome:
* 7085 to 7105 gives 19.62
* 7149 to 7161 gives 18.77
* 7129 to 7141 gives 18.88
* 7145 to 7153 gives 17.77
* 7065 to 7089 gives 18.89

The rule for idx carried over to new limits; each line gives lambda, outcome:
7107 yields 19.81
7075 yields 18.89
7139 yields 18.9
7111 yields 18.99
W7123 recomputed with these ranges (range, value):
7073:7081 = 19.7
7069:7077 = 19.5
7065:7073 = 19.7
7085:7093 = 20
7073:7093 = 20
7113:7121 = 18.6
